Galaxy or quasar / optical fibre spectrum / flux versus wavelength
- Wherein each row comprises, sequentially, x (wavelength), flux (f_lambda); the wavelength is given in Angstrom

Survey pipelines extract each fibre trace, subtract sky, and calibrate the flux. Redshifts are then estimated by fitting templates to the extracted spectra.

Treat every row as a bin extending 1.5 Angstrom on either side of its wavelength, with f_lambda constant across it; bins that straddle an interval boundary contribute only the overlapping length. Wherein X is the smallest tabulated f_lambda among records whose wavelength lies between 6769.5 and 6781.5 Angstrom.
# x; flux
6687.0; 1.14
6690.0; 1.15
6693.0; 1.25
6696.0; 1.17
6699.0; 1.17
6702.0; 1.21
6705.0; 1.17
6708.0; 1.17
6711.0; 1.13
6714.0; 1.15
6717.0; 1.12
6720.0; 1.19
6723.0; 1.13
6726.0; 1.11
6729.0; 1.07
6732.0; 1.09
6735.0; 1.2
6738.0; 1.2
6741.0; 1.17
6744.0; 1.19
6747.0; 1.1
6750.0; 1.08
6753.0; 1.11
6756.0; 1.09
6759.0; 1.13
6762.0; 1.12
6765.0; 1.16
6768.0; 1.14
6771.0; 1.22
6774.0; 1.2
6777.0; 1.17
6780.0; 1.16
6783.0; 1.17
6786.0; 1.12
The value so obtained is 1.16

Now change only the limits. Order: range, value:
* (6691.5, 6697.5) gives 1.17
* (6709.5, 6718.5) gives 1.12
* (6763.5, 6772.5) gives 1.14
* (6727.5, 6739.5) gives 1.07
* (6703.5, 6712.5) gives 1.13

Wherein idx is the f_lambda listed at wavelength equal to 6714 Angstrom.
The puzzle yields 1.15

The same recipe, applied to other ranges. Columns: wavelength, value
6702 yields 1.21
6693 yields 1.25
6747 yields 1.1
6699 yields 1.17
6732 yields 1.09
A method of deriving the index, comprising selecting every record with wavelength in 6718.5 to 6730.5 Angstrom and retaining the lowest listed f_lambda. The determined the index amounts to 1.07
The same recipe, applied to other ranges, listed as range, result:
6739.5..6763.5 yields 1.08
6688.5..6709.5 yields 1.15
